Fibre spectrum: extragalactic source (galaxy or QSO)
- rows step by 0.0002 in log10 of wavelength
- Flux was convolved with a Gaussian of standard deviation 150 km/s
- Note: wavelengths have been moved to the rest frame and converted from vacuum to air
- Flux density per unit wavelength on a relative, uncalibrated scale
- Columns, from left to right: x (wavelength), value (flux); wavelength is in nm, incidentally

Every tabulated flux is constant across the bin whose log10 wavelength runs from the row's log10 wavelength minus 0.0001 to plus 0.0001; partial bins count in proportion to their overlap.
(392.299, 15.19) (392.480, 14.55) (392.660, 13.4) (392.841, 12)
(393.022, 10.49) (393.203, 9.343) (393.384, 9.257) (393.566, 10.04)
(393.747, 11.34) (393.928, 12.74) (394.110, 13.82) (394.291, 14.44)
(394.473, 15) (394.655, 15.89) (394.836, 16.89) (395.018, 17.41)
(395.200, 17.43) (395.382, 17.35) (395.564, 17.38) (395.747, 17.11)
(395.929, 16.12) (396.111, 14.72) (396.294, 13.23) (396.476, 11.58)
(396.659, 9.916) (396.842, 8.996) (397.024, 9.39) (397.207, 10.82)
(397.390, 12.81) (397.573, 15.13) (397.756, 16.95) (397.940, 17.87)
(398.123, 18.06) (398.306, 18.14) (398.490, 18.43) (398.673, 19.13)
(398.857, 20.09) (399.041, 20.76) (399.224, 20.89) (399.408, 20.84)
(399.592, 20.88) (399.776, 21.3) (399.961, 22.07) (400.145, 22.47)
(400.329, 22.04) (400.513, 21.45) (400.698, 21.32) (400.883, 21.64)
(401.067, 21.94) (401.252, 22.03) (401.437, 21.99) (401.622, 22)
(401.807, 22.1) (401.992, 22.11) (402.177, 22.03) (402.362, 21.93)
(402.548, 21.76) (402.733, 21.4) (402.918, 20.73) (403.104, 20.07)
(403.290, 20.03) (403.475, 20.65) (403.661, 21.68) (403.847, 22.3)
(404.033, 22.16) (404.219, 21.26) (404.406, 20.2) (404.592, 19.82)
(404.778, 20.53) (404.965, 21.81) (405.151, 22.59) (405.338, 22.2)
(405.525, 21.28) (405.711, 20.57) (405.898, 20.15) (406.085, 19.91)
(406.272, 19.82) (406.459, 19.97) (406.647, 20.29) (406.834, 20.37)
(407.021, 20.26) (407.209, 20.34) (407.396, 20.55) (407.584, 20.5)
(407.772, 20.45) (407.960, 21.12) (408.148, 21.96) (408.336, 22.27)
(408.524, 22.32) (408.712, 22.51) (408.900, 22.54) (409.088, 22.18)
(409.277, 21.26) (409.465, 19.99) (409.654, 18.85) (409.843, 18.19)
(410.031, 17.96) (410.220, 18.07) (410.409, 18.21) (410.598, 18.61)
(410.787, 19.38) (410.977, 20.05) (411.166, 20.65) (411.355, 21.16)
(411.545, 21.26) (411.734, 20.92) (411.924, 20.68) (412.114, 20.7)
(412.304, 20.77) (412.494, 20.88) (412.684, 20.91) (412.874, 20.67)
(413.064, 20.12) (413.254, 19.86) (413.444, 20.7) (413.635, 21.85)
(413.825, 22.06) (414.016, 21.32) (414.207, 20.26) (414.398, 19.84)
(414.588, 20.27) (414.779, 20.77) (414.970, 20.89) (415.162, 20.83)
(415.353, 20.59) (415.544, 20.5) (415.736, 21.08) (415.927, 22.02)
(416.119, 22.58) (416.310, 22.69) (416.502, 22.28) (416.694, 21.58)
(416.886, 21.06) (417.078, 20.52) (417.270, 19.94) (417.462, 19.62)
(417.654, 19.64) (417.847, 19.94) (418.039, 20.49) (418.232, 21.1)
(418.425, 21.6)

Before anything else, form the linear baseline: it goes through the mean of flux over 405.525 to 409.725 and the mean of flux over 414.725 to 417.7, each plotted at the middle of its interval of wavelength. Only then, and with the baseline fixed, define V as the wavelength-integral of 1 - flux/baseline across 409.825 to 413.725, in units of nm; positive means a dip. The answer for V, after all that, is 0.16 nm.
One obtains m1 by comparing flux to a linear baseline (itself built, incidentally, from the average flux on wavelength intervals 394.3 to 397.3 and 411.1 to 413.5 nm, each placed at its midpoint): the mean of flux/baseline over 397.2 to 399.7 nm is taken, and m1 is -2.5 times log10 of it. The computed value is -0.18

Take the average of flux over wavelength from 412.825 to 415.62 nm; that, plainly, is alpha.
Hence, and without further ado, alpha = 20.7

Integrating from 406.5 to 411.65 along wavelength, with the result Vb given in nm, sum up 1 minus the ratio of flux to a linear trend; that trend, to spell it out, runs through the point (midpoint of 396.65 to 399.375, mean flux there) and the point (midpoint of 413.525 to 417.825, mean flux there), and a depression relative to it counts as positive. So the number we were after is -0.34 nm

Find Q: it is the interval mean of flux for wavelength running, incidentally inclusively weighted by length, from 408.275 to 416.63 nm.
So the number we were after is 20.7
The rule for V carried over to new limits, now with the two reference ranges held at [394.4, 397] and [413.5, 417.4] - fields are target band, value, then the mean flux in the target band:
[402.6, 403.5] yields -0.183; 20.6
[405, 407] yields -0.293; 20.7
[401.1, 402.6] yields -0.469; 22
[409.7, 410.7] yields 0.061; 18.3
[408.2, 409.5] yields -0.202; 22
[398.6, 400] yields -0.419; 20.7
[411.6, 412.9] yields -0.046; 20.8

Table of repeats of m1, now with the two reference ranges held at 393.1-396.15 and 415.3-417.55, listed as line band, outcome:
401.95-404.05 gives -0.24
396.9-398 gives 0.14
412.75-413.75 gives -0.02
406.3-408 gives -0.11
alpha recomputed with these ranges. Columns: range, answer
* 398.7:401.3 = 21.3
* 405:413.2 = 20.6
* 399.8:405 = 21.5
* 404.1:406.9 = 20.7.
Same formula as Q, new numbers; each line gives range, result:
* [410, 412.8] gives 20.1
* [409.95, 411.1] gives 18.8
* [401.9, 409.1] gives 21.1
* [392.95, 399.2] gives 14.7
